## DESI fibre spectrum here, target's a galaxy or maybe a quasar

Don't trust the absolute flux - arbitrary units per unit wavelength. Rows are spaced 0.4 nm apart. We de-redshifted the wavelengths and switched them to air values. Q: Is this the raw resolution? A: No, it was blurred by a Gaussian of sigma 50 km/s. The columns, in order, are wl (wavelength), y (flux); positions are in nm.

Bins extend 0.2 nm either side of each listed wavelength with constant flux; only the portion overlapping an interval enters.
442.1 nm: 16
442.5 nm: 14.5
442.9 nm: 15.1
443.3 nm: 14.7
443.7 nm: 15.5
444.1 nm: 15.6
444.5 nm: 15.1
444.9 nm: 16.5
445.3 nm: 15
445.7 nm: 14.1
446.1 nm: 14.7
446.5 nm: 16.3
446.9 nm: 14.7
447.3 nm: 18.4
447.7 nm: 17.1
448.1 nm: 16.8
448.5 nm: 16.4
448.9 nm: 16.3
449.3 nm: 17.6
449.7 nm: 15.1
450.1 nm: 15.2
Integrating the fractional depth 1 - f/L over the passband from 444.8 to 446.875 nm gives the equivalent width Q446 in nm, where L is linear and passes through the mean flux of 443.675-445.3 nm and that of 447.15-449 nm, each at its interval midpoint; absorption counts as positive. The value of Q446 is 0.12 nm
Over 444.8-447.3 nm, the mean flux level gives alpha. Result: 15.4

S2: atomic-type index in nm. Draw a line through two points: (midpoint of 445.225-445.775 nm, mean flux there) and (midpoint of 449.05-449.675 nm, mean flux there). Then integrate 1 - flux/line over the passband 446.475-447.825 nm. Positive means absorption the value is -0.10 nm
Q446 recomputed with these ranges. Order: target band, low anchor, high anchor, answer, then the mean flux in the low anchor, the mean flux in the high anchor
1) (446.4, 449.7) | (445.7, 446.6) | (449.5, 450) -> -0.33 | 15.1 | 15.1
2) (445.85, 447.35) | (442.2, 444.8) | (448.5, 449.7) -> 0.02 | 15.2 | 16.6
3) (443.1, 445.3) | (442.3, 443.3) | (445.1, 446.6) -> -0.09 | 14.8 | 14.9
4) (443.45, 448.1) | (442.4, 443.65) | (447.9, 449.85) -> -0.04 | 14.9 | 16.5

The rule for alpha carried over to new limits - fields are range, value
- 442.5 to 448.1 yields 15.6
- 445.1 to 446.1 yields 14.6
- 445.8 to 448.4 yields 16.2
